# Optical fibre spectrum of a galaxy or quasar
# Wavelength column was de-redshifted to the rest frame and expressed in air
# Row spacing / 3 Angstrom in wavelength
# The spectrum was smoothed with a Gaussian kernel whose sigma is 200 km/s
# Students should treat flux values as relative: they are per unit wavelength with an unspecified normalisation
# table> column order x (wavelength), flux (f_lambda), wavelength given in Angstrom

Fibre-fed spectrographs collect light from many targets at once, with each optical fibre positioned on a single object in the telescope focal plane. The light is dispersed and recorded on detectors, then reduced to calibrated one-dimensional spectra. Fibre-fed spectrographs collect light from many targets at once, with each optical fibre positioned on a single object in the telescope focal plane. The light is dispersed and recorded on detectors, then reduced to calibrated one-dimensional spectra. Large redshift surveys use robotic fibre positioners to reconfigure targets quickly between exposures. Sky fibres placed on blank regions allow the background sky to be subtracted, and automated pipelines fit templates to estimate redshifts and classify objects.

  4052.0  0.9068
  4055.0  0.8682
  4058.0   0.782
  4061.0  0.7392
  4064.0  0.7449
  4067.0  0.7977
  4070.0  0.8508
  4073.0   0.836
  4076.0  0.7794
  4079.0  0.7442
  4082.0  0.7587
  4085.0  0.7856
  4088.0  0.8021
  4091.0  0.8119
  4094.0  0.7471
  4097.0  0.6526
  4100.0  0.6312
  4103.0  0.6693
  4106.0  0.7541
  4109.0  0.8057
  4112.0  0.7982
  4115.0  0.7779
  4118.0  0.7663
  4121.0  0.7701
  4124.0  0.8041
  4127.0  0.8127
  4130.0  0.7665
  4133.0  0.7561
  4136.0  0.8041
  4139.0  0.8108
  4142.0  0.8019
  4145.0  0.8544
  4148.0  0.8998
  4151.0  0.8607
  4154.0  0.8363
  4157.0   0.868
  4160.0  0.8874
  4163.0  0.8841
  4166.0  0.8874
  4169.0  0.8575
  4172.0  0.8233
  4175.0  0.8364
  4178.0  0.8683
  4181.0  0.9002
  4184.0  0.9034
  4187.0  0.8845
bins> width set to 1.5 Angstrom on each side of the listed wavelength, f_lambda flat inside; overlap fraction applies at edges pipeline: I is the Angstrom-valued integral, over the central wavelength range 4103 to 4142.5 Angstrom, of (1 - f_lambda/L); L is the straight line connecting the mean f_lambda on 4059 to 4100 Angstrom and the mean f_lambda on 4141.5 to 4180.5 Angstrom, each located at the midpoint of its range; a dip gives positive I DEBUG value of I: 1.7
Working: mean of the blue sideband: 0.768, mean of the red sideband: 0.861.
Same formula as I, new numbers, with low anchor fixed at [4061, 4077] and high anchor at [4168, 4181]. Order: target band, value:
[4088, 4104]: 1.9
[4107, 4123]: 0.7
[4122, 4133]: 0.5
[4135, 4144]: 0.3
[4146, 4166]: -0.7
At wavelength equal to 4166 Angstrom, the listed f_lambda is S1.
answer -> 0.8874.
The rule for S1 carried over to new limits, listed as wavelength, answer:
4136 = 0.8041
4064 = 0.7449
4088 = 0.8021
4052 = 0.9068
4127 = 0.8127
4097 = 0.6526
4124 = 0.8041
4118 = 0.7663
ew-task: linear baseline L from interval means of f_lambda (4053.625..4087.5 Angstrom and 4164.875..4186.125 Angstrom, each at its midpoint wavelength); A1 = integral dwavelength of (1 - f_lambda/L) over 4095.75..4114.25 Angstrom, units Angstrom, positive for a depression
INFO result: 2.1 Angstrom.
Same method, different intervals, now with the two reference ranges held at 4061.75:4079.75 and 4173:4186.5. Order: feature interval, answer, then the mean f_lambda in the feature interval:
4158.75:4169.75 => -0.2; 0.88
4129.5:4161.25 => 0.6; 0.833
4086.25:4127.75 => 3.2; 0.757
